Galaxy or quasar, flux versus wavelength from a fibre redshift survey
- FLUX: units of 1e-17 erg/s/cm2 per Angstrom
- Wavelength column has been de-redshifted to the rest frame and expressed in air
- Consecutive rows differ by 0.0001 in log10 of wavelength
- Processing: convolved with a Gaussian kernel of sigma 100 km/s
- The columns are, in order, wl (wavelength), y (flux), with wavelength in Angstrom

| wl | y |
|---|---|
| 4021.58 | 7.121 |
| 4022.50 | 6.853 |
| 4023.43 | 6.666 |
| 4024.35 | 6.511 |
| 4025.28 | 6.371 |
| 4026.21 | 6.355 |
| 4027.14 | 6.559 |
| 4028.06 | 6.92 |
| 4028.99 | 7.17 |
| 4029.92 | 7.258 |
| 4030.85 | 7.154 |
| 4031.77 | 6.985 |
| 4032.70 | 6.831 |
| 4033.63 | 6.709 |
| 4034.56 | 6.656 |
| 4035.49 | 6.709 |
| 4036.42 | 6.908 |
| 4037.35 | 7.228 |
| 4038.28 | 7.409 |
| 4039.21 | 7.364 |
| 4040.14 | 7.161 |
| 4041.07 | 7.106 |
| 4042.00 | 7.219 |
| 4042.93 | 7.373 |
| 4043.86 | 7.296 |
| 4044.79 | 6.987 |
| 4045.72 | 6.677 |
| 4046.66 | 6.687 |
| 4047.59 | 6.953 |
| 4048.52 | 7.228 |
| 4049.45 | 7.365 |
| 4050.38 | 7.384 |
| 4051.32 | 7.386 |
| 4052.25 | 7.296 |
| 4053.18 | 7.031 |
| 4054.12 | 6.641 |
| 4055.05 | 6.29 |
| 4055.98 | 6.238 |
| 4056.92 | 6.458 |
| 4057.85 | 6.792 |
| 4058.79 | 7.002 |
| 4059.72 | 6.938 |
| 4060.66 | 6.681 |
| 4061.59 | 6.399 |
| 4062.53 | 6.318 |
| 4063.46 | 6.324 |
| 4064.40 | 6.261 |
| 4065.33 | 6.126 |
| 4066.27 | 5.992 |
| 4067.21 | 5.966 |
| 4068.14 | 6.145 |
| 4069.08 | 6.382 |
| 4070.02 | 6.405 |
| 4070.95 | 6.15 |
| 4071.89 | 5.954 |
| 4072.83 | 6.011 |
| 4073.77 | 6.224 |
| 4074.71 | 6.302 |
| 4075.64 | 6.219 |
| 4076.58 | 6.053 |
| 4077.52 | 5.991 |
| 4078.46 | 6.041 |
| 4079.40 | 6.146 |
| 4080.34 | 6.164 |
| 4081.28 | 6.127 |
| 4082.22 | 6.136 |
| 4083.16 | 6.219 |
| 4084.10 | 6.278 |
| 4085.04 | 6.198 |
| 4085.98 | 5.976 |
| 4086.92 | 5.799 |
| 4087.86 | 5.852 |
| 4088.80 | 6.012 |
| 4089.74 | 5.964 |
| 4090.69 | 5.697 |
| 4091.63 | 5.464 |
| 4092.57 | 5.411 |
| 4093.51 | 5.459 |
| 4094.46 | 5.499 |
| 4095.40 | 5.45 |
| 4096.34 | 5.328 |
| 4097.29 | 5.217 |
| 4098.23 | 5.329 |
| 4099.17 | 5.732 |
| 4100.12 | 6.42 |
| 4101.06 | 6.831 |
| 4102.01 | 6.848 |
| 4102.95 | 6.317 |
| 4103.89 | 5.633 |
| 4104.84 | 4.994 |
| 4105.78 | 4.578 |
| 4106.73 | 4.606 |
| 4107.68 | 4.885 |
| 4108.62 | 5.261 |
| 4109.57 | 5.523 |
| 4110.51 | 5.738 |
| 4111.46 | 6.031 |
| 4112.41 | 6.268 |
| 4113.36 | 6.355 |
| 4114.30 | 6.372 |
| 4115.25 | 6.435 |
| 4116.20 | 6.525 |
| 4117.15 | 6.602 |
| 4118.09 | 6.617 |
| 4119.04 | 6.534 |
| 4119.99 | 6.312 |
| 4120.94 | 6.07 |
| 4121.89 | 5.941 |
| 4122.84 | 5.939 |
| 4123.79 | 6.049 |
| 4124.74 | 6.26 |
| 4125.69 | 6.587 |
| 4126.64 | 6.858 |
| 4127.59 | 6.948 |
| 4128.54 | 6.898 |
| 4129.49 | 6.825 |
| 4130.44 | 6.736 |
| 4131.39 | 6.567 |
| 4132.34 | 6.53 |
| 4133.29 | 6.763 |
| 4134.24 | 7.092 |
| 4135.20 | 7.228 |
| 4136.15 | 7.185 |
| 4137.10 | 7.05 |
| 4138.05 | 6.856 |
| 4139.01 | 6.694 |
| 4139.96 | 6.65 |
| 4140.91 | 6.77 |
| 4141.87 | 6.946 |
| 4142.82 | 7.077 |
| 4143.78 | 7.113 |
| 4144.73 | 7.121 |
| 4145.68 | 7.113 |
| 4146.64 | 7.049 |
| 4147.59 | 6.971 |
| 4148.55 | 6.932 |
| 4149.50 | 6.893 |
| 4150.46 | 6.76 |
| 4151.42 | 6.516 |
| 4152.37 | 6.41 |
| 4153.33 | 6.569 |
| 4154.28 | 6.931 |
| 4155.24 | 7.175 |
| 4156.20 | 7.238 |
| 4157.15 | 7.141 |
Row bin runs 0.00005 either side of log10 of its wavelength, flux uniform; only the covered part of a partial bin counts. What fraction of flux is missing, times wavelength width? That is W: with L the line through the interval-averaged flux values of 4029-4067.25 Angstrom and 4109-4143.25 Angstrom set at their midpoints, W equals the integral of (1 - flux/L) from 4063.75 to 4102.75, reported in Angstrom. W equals 4.2 Angstrom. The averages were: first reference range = 6.86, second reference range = 6.55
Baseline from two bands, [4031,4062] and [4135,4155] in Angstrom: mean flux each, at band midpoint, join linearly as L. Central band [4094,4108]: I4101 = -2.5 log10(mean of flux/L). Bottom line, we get 0.23 mag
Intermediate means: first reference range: 6.96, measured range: 5.59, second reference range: 6.9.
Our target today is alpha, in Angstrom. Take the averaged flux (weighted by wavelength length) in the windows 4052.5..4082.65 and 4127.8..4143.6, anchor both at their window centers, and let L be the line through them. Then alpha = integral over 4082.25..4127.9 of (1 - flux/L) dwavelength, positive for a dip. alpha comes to 4.71 Angstrom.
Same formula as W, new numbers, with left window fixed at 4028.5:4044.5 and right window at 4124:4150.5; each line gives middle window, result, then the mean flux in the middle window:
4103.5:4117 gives 2.4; 5.68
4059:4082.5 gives 2.6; 6.23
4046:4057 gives 0.2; 6.92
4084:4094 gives 1.7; 5.81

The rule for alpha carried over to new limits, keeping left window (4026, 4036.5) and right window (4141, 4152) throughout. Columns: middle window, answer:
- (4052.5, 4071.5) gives 1.2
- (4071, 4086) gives 1.7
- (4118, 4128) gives 0.8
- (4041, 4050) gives -0.3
